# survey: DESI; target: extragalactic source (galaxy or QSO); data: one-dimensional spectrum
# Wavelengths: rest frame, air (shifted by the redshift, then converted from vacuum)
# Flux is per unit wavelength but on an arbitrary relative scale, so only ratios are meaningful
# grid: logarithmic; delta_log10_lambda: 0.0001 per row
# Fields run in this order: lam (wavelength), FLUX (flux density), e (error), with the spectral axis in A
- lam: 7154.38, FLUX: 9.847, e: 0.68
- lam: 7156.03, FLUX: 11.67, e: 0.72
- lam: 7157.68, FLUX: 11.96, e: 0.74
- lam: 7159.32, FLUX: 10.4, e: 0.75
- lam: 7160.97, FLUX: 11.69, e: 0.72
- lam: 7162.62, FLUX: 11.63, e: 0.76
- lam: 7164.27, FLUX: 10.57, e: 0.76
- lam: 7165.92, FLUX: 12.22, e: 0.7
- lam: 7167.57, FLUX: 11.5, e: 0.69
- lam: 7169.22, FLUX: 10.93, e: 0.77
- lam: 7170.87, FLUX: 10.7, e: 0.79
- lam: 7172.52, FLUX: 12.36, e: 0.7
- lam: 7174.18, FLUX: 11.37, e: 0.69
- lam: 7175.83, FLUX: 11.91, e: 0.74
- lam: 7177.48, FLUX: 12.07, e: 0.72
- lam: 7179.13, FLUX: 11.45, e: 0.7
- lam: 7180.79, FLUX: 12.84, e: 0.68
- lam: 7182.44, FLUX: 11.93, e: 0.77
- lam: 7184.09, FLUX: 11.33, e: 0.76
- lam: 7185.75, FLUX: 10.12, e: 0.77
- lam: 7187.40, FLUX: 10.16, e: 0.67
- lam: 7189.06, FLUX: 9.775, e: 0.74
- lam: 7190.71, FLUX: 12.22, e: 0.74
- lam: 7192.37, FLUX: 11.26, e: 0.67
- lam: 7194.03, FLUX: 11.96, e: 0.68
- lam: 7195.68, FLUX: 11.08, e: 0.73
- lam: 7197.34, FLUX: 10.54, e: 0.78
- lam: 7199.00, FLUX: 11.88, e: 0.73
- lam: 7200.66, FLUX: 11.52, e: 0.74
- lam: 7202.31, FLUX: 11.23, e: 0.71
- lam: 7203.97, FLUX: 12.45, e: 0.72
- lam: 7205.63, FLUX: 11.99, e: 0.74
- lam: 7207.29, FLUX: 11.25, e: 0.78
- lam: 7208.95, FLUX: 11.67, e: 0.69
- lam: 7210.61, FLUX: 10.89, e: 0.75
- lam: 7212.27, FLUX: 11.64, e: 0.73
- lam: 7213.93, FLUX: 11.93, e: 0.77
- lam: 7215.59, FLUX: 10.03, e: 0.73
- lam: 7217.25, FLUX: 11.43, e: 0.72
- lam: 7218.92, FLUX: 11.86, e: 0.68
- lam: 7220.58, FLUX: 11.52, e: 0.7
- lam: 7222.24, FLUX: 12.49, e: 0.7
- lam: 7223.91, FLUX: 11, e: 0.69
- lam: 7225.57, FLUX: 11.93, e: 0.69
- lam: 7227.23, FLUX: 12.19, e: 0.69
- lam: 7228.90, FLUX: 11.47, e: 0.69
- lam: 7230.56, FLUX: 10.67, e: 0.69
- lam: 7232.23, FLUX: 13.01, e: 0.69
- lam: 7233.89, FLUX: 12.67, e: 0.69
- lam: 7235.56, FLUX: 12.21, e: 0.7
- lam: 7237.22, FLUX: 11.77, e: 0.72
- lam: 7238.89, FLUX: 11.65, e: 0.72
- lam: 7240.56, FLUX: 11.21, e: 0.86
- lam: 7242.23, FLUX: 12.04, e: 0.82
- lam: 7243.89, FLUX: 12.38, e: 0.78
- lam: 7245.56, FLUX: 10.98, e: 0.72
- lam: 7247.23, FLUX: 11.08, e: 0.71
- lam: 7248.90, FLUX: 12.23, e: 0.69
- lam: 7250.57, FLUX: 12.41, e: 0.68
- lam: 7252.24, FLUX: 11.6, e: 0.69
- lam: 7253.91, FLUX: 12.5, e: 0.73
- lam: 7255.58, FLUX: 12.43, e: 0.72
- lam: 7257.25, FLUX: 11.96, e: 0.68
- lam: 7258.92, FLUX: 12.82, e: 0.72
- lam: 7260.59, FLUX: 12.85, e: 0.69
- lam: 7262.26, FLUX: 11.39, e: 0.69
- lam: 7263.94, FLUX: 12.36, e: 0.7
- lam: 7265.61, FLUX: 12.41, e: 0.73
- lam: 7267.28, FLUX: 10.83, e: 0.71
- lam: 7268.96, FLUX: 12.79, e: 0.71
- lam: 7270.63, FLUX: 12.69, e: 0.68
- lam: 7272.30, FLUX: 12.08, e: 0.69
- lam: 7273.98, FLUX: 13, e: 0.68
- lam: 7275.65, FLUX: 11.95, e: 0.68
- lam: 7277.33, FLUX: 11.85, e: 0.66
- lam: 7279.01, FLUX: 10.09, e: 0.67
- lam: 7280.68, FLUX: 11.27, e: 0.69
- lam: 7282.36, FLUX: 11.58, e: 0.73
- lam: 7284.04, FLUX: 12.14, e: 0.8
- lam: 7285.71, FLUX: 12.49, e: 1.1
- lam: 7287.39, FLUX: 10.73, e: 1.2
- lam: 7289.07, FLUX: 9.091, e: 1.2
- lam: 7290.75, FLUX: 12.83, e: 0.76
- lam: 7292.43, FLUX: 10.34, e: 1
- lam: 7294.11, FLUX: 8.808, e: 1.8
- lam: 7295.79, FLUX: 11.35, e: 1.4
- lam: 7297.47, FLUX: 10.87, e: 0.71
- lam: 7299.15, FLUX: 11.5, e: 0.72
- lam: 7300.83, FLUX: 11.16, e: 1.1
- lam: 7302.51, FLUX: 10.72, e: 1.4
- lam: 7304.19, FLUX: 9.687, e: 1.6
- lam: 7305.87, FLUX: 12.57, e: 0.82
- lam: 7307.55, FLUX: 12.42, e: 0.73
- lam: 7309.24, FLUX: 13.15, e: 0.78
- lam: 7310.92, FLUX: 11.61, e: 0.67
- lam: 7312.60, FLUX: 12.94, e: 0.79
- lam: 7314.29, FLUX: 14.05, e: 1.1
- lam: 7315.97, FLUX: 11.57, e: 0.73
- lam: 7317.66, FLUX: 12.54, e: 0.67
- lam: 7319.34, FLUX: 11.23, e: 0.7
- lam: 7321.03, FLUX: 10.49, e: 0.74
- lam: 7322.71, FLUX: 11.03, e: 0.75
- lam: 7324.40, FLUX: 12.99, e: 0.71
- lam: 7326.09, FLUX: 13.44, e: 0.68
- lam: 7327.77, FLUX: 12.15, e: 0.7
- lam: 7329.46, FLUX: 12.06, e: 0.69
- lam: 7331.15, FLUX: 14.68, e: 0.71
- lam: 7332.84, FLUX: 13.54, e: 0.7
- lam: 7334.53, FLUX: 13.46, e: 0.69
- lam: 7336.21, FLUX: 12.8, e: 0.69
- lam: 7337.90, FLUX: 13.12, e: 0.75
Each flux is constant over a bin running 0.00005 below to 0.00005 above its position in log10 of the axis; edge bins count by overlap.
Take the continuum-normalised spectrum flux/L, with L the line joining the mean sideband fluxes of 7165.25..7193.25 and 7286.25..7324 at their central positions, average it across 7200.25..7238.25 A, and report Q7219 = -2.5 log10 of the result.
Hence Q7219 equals -0.03 mag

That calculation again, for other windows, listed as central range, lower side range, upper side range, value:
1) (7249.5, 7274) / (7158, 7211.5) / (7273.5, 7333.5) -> -0.056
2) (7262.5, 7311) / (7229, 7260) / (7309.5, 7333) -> 0.064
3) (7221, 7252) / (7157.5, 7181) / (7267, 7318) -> -0.024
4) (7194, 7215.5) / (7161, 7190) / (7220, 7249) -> 0.009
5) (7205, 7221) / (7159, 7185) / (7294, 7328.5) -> 0.021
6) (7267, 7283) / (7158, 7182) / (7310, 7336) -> 0.034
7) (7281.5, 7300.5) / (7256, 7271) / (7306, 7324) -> 0.104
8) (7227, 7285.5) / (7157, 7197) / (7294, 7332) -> -0.024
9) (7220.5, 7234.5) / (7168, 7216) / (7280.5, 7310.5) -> -0.050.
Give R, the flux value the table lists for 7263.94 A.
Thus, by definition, 12.36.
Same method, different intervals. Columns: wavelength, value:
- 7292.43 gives 10.34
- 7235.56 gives 12.21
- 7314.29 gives 14.05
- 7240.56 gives 11.21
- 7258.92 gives 12.82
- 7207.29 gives 11.25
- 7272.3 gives 12.08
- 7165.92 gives 12.22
